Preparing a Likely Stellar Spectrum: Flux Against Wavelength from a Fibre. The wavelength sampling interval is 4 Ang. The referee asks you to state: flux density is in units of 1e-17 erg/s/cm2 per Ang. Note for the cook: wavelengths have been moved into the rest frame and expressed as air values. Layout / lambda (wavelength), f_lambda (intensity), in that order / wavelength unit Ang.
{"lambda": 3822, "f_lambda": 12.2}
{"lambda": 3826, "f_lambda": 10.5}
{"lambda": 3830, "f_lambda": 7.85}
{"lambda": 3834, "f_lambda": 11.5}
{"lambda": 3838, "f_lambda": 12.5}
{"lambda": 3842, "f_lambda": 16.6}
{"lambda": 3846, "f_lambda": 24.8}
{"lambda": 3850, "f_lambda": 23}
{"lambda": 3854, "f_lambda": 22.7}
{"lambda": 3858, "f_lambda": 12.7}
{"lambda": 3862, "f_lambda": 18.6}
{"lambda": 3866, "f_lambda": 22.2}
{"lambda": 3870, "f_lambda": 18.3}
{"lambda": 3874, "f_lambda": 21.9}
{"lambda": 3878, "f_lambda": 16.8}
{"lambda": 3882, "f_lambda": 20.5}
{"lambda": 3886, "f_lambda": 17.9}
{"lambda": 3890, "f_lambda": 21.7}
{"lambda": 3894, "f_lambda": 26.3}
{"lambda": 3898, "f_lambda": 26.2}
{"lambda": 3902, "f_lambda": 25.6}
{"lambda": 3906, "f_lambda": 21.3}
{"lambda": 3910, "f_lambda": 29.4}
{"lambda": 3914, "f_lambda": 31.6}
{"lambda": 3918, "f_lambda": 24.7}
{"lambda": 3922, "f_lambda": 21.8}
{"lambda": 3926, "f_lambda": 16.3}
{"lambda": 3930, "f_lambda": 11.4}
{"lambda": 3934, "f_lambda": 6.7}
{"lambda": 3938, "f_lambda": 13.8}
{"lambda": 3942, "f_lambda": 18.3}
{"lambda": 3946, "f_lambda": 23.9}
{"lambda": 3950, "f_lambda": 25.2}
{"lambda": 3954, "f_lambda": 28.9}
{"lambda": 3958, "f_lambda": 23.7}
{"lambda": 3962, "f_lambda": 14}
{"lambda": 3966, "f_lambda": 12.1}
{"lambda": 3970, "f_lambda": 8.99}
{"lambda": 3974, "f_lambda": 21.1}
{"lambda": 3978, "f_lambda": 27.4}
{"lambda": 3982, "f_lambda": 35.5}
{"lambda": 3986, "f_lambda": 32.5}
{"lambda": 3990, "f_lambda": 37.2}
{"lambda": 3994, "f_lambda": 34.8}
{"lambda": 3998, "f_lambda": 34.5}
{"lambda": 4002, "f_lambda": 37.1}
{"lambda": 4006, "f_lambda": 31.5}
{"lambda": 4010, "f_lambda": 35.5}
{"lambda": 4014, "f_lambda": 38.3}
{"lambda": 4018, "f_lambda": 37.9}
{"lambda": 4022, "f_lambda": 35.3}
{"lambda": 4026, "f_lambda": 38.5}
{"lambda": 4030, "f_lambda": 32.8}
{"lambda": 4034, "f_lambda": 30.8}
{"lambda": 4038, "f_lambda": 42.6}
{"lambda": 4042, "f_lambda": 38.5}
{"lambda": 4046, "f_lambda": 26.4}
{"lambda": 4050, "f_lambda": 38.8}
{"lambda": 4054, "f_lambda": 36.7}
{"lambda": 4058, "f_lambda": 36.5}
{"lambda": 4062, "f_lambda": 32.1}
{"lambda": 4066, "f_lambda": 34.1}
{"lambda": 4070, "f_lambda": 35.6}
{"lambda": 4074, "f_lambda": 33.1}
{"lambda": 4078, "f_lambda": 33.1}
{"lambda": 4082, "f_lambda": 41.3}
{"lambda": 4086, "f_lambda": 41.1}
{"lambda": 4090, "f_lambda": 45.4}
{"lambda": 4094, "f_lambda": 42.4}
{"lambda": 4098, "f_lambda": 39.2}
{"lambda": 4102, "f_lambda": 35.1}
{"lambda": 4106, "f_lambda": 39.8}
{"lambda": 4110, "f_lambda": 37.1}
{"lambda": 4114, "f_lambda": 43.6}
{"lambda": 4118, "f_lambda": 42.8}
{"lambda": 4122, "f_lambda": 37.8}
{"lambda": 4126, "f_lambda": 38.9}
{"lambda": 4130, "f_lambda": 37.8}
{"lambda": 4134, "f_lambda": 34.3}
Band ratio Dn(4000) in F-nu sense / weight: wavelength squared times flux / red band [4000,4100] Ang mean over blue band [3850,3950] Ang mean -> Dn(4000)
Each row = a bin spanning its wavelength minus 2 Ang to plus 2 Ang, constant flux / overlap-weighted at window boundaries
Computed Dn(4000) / 1.9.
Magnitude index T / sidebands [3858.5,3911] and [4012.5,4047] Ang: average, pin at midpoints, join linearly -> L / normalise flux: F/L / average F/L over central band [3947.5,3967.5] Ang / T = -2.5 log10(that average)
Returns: 0.33 mag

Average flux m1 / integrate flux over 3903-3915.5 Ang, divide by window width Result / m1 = 27.1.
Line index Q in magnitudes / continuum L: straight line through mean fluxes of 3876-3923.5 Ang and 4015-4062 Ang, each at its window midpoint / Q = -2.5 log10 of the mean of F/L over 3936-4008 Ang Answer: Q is 0.18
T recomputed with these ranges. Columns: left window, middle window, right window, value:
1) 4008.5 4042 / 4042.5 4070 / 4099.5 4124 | 0.09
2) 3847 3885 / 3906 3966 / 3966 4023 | 0.25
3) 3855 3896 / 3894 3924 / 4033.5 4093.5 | -0.14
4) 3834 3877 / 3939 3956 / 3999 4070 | 0.17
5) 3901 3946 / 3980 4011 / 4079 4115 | -0.22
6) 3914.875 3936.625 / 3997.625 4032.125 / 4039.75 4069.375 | -0.22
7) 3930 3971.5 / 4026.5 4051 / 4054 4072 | -0.13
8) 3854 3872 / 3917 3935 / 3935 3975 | 0.15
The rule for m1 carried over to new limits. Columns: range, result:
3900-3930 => 23.5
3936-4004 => 25.2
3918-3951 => 17.4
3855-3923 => 22.2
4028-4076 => 34.8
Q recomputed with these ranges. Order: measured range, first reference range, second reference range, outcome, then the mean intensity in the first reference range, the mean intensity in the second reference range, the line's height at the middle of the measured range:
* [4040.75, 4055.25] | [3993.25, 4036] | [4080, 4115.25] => 0.07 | 35.2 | 40.5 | 37.3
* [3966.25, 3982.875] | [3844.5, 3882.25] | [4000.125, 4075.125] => 0.38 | 20.1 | 35.4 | 29.9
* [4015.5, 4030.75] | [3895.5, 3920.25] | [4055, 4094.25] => -0.08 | 26.4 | 37.2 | 33.9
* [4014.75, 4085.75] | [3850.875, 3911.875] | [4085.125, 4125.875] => 0.00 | 21.5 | 40.3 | 35.7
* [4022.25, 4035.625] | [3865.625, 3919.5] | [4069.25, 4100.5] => 0.00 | 23.2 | 39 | 34.4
